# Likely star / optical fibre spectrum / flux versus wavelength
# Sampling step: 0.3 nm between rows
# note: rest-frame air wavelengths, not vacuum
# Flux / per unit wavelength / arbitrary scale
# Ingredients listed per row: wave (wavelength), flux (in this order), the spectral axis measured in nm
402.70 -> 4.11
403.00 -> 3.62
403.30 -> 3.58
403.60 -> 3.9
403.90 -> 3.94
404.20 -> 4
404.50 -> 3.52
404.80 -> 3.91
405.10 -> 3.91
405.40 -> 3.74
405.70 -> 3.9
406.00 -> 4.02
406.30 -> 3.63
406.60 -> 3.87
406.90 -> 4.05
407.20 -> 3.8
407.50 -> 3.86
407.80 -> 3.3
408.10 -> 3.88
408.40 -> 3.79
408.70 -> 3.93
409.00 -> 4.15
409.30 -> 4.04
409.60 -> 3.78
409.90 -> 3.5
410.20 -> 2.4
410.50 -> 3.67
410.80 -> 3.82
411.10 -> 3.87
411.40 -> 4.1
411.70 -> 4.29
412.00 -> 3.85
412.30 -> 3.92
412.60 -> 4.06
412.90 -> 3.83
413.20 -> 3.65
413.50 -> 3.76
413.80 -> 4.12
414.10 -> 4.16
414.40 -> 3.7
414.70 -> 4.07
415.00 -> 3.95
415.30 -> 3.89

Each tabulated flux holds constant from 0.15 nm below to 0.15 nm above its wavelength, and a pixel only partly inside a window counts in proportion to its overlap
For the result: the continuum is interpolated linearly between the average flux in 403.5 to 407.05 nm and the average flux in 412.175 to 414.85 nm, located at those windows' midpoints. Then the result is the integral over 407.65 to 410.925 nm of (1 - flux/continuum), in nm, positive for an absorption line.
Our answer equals 0.20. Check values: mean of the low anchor 3.87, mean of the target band 3.66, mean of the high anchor 3.92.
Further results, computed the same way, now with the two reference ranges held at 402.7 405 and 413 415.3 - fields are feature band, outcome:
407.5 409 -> 0.03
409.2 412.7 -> 0.10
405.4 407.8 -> 0.00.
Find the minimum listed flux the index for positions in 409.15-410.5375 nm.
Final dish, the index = 2.4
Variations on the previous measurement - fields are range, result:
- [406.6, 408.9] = 3.3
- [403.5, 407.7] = 3.52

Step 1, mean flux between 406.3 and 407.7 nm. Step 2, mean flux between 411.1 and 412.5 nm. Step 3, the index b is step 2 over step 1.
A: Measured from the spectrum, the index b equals 1.05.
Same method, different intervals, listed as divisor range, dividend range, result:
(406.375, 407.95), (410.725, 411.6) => 1.05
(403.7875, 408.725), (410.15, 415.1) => 1.01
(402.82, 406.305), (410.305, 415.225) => 1.03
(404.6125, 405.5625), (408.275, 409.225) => 1.03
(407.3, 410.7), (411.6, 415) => 1.07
